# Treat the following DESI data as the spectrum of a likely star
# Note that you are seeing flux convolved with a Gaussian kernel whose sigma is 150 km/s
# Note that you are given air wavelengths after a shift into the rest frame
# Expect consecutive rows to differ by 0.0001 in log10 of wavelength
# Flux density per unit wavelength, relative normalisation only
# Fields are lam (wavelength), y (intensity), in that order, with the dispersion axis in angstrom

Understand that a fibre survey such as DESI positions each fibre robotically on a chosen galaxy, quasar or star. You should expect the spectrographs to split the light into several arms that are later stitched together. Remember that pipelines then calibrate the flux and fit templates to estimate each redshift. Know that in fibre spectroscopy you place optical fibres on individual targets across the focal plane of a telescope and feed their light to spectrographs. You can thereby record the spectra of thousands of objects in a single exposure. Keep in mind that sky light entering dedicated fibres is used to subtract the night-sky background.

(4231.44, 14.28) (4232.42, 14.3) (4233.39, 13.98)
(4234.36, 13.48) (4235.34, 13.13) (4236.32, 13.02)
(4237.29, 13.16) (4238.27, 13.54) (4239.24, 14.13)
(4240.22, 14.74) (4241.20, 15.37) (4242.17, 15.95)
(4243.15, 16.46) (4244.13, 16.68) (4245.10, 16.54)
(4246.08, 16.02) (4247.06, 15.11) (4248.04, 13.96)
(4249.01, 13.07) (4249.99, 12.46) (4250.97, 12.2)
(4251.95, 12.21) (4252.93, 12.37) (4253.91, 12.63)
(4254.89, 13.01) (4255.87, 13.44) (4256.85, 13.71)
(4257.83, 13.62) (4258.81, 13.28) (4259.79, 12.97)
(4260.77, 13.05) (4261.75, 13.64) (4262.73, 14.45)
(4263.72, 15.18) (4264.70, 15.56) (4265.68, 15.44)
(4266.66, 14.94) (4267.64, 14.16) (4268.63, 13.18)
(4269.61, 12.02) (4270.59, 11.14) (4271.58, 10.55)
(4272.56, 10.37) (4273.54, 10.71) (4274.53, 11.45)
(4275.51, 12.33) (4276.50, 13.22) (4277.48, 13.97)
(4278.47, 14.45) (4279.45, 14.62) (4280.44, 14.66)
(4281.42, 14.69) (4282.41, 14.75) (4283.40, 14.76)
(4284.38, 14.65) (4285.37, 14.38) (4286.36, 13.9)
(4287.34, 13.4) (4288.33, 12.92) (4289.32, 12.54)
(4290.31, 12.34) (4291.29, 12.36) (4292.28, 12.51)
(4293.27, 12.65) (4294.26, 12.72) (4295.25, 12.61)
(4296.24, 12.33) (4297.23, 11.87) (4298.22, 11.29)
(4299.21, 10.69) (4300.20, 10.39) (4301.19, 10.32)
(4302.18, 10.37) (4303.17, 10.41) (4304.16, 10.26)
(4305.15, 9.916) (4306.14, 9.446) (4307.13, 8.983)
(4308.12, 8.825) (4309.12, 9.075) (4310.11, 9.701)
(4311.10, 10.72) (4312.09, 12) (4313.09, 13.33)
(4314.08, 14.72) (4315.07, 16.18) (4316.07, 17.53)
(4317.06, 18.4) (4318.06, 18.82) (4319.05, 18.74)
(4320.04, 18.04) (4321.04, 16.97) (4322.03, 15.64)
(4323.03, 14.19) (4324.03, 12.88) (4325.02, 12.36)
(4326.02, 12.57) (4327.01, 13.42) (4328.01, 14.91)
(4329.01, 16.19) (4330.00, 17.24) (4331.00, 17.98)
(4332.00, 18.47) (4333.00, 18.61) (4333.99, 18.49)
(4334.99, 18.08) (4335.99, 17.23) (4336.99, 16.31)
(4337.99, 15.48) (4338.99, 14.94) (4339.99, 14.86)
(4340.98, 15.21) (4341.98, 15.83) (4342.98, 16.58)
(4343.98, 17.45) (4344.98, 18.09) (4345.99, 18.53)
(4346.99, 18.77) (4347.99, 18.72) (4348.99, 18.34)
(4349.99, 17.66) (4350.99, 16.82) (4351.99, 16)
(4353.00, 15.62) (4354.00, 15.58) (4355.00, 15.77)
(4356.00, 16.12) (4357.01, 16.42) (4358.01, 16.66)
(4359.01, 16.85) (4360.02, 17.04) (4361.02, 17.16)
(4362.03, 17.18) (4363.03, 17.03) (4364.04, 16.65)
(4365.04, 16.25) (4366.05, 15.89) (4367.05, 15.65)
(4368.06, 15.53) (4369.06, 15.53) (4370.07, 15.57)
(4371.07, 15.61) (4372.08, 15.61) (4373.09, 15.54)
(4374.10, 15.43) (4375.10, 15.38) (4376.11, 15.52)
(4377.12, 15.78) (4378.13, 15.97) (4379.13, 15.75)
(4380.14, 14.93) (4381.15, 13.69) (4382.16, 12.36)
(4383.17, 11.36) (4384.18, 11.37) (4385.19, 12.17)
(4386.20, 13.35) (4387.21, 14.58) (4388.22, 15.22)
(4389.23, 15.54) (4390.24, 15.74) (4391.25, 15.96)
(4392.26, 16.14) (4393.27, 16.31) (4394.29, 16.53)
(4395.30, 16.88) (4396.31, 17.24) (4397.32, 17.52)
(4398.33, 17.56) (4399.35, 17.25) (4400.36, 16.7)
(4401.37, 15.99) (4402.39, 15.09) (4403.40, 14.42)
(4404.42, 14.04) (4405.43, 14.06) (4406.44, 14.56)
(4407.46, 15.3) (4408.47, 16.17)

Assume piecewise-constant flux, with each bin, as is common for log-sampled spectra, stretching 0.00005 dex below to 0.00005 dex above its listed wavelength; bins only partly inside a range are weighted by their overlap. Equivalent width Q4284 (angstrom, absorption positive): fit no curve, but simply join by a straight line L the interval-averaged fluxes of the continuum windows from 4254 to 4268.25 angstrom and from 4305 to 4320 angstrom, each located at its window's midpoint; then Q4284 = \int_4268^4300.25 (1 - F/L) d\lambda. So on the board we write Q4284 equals 2.1 angstrom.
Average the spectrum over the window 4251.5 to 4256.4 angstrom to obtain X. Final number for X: 12.7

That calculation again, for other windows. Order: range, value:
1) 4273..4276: 11.5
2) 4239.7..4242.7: 15.3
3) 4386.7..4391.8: 15.4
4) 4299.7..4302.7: 10.4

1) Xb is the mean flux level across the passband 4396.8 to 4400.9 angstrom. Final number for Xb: 17.3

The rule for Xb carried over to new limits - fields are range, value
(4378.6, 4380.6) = 15.4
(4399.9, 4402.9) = 15.9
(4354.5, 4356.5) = 16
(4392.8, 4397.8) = 16.9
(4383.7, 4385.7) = 11.8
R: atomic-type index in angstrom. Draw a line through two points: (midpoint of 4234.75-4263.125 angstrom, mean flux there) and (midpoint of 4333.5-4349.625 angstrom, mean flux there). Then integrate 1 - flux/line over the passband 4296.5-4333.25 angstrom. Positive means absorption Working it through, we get 6.1 angstrom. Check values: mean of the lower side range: 13.9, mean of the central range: 13.5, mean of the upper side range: 17.1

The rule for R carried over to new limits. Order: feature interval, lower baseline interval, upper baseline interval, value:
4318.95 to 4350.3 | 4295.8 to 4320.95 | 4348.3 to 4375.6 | -4.6 angstrom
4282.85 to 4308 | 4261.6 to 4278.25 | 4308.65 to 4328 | 3.5 angstrom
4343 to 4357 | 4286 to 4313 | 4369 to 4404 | -3.6 angstrom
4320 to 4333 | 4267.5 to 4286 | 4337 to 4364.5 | 0.1 angstrom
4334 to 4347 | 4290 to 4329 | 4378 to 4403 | -2.8 angstrom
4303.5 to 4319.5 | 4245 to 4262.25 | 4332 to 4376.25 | 2.5 angstrom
